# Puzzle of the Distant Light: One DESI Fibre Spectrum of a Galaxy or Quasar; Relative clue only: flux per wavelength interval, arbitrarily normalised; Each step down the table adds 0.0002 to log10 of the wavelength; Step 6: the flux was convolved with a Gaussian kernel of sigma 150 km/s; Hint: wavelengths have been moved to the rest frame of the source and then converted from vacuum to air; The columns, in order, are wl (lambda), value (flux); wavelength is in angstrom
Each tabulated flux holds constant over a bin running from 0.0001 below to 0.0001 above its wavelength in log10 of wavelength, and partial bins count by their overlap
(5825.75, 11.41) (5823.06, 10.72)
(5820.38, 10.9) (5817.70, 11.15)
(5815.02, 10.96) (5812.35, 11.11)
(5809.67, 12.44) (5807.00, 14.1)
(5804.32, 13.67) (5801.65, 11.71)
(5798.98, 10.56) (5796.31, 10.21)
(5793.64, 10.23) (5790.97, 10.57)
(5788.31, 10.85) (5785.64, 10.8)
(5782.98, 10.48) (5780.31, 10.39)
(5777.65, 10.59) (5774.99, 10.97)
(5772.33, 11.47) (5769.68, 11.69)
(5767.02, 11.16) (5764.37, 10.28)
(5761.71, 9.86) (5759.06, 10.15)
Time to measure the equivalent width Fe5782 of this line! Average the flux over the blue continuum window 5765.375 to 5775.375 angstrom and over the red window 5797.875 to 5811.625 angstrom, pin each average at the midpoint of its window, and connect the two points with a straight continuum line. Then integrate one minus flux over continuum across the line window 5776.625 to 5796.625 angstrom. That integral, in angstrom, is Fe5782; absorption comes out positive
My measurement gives 2.2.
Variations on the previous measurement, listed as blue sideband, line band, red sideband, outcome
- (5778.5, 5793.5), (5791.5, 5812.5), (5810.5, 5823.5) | -1.8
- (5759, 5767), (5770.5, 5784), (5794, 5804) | -0.3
